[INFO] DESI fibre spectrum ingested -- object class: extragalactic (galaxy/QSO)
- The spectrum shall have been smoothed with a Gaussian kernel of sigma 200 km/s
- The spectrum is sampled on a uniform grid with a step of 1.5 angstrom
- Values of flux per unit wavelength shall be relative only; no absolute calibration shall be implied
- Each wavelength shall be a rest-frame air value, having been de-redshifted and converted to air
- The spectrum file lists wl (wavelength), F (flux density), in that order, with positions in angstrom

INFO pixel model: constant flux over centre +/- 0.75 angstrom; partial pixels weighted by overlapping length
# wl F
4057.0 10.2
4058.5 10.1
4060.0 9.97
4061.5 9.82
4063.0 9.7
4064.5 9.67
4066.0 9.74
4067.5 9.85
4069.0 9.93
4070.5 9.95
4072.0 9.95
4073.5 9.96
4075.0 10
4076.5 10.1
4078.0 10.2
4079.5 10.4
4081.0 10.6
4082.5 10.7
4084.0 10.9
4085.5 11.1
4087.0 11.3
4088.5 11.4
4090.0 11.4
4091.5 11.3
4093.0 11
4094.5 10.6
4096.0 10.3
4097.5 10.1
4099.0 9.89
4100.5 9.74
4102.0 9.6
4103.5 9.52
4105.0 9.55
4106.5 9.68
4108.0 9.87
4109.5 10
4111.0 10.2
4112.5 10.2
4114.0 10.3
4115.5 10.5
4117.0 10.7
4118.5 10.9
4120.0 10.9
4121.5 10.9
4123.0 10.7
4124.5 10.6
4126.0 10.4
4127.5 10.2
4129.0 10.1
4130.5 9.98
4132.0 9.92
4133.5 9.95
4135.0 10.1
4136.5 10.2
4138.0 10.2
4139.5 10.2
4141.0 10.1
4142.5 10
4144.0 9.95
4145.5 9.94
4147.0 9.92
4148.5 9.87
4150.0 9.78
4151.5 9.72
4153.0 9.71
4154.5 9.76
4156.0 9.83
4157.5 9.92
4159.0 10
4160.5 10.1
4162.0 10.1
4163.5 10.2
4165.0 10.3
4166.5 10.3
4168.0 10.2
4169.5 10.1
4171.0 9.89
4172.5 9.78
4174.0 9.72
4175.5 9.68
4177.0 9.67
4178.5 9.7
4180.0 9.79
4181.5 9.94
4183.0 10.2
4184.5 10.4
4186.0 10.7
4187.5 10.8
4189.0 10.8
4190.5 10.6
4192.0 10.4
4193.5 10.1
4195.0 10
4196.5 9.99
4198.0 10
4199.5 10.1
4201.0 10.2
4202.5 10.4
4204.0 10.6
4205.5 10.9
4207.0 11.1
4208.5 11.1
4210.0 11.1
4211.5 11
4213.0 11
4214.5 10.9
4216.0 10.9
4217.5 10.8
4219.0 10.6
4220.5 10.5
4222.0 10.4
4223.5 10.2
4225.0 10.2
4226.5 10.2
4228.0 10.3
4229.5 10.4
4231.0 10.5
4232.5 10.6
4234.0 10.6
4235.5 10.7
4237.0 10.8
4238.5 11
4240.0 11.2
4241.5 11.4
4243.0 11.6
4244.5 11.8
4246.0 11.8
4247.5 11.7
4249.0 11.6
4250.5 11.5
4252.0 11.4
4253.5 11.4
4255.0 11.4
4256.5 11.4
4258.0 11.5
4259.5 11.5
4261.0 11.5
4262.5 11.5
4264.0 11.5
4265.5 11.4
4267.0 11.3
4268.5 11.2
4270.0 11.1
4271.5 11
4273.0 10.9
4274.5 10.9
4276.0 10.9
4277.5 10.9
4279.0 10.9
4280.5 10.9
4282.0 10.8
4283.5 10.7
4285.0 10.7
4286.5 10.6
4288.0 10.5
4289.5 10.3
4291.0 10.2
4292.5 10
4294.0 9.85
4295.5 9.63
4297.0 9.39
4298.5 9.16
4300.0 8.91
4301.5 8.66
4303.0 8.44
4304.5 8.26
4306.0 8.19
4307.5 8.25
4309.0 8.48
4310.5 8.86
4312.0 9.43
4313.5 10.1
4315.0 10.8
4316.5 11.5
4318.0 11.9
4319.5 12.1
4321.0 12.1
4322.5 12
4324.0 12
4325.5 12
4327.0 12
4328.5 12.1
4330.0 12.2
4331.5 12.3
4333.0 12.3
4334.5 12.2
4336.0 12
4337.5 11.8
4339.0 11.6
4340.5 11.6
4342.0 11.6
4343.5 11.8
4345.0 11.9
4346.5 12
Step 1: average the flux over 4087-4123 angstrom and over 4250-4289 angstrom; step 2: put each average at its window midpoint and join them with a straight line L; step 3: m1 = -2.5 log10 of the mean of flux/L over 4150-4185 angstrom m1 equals 0.076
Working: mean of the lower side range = 10.4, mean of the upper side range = 11.1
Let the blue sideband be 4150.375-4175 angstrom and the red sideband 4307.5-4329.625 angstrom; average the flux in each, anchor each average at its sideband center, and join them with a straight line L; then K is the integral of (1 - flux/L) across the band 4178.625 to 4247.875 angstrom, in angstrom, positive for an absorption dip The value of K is -2.2 angstrom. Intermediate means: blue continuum 9.97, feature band 10.6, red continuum 11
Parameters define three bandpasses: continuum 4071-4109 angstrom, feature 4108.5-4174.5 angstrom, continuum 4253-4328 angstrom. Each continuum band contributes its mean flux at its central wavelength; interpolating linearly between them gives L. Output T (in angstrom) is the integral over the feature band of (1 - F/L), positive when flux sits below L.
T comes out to 1.7 angstrom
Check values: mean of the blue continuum 10.4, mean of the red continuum 10.6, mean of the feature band 10.1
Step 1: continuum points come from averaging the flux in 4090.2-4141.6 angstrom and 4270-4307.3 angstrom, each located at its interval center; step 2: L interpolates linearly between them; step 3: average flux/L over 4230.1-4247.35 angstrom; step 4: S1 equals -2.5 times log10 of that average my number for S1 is -0.10 mag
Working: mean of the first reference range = 10.3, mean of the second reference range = 10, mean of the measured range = 11.1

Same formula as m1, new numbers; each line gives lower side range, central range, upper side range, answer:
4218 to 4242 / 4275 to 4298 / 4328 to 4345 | 0.09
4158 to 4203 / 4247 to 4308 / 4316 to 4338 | 0.08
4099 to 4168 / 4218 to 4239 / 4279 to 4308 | -0.07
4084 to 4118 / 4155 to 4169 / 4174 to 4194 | 0.02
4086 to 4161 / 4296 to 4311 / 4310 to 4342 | 0.30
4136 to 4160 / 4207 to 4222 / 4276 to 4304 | -0.09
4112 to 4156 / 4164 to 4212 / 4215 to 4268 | 0.03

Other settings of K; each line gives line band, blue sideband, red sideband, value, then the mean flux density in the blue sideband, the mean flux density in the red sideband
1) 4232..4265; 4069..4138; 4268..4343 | -2.3 angstrom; 10.3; 10.7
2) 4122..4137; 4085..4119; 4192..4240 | 0.3 angstrom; 10.4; 10.6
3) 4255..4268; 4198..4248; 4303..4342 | -0.7 angstrom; 10.8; 11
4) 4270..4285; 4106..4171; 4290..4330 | -1.0 angstrom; 10.1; 10.2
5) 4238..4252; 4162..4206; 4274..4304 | -1.9 angstrom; 10.2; 10.1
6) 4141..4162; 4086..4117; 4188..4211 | 1.1 angstrom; 10.3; 10.5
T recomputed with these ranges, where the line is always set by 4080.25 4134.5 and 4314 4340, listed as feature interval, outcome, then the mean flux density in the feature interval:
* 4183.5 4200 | 0.95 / 10.4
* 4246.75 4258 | -0.08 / 11.5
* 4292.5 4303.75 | 2.41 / 9.21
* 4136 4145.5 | 0.49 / 10.1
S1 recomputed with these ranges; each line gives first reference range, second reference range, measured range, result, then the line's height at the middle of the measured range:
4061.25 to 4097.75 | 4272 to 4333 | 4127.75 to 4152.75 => 0.046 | 10.4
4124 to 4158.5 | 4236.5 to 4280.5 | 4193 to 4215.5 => 0.014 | 10.7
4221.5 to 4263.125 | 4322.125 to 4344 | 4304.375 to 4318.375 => 0.223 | 11.8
